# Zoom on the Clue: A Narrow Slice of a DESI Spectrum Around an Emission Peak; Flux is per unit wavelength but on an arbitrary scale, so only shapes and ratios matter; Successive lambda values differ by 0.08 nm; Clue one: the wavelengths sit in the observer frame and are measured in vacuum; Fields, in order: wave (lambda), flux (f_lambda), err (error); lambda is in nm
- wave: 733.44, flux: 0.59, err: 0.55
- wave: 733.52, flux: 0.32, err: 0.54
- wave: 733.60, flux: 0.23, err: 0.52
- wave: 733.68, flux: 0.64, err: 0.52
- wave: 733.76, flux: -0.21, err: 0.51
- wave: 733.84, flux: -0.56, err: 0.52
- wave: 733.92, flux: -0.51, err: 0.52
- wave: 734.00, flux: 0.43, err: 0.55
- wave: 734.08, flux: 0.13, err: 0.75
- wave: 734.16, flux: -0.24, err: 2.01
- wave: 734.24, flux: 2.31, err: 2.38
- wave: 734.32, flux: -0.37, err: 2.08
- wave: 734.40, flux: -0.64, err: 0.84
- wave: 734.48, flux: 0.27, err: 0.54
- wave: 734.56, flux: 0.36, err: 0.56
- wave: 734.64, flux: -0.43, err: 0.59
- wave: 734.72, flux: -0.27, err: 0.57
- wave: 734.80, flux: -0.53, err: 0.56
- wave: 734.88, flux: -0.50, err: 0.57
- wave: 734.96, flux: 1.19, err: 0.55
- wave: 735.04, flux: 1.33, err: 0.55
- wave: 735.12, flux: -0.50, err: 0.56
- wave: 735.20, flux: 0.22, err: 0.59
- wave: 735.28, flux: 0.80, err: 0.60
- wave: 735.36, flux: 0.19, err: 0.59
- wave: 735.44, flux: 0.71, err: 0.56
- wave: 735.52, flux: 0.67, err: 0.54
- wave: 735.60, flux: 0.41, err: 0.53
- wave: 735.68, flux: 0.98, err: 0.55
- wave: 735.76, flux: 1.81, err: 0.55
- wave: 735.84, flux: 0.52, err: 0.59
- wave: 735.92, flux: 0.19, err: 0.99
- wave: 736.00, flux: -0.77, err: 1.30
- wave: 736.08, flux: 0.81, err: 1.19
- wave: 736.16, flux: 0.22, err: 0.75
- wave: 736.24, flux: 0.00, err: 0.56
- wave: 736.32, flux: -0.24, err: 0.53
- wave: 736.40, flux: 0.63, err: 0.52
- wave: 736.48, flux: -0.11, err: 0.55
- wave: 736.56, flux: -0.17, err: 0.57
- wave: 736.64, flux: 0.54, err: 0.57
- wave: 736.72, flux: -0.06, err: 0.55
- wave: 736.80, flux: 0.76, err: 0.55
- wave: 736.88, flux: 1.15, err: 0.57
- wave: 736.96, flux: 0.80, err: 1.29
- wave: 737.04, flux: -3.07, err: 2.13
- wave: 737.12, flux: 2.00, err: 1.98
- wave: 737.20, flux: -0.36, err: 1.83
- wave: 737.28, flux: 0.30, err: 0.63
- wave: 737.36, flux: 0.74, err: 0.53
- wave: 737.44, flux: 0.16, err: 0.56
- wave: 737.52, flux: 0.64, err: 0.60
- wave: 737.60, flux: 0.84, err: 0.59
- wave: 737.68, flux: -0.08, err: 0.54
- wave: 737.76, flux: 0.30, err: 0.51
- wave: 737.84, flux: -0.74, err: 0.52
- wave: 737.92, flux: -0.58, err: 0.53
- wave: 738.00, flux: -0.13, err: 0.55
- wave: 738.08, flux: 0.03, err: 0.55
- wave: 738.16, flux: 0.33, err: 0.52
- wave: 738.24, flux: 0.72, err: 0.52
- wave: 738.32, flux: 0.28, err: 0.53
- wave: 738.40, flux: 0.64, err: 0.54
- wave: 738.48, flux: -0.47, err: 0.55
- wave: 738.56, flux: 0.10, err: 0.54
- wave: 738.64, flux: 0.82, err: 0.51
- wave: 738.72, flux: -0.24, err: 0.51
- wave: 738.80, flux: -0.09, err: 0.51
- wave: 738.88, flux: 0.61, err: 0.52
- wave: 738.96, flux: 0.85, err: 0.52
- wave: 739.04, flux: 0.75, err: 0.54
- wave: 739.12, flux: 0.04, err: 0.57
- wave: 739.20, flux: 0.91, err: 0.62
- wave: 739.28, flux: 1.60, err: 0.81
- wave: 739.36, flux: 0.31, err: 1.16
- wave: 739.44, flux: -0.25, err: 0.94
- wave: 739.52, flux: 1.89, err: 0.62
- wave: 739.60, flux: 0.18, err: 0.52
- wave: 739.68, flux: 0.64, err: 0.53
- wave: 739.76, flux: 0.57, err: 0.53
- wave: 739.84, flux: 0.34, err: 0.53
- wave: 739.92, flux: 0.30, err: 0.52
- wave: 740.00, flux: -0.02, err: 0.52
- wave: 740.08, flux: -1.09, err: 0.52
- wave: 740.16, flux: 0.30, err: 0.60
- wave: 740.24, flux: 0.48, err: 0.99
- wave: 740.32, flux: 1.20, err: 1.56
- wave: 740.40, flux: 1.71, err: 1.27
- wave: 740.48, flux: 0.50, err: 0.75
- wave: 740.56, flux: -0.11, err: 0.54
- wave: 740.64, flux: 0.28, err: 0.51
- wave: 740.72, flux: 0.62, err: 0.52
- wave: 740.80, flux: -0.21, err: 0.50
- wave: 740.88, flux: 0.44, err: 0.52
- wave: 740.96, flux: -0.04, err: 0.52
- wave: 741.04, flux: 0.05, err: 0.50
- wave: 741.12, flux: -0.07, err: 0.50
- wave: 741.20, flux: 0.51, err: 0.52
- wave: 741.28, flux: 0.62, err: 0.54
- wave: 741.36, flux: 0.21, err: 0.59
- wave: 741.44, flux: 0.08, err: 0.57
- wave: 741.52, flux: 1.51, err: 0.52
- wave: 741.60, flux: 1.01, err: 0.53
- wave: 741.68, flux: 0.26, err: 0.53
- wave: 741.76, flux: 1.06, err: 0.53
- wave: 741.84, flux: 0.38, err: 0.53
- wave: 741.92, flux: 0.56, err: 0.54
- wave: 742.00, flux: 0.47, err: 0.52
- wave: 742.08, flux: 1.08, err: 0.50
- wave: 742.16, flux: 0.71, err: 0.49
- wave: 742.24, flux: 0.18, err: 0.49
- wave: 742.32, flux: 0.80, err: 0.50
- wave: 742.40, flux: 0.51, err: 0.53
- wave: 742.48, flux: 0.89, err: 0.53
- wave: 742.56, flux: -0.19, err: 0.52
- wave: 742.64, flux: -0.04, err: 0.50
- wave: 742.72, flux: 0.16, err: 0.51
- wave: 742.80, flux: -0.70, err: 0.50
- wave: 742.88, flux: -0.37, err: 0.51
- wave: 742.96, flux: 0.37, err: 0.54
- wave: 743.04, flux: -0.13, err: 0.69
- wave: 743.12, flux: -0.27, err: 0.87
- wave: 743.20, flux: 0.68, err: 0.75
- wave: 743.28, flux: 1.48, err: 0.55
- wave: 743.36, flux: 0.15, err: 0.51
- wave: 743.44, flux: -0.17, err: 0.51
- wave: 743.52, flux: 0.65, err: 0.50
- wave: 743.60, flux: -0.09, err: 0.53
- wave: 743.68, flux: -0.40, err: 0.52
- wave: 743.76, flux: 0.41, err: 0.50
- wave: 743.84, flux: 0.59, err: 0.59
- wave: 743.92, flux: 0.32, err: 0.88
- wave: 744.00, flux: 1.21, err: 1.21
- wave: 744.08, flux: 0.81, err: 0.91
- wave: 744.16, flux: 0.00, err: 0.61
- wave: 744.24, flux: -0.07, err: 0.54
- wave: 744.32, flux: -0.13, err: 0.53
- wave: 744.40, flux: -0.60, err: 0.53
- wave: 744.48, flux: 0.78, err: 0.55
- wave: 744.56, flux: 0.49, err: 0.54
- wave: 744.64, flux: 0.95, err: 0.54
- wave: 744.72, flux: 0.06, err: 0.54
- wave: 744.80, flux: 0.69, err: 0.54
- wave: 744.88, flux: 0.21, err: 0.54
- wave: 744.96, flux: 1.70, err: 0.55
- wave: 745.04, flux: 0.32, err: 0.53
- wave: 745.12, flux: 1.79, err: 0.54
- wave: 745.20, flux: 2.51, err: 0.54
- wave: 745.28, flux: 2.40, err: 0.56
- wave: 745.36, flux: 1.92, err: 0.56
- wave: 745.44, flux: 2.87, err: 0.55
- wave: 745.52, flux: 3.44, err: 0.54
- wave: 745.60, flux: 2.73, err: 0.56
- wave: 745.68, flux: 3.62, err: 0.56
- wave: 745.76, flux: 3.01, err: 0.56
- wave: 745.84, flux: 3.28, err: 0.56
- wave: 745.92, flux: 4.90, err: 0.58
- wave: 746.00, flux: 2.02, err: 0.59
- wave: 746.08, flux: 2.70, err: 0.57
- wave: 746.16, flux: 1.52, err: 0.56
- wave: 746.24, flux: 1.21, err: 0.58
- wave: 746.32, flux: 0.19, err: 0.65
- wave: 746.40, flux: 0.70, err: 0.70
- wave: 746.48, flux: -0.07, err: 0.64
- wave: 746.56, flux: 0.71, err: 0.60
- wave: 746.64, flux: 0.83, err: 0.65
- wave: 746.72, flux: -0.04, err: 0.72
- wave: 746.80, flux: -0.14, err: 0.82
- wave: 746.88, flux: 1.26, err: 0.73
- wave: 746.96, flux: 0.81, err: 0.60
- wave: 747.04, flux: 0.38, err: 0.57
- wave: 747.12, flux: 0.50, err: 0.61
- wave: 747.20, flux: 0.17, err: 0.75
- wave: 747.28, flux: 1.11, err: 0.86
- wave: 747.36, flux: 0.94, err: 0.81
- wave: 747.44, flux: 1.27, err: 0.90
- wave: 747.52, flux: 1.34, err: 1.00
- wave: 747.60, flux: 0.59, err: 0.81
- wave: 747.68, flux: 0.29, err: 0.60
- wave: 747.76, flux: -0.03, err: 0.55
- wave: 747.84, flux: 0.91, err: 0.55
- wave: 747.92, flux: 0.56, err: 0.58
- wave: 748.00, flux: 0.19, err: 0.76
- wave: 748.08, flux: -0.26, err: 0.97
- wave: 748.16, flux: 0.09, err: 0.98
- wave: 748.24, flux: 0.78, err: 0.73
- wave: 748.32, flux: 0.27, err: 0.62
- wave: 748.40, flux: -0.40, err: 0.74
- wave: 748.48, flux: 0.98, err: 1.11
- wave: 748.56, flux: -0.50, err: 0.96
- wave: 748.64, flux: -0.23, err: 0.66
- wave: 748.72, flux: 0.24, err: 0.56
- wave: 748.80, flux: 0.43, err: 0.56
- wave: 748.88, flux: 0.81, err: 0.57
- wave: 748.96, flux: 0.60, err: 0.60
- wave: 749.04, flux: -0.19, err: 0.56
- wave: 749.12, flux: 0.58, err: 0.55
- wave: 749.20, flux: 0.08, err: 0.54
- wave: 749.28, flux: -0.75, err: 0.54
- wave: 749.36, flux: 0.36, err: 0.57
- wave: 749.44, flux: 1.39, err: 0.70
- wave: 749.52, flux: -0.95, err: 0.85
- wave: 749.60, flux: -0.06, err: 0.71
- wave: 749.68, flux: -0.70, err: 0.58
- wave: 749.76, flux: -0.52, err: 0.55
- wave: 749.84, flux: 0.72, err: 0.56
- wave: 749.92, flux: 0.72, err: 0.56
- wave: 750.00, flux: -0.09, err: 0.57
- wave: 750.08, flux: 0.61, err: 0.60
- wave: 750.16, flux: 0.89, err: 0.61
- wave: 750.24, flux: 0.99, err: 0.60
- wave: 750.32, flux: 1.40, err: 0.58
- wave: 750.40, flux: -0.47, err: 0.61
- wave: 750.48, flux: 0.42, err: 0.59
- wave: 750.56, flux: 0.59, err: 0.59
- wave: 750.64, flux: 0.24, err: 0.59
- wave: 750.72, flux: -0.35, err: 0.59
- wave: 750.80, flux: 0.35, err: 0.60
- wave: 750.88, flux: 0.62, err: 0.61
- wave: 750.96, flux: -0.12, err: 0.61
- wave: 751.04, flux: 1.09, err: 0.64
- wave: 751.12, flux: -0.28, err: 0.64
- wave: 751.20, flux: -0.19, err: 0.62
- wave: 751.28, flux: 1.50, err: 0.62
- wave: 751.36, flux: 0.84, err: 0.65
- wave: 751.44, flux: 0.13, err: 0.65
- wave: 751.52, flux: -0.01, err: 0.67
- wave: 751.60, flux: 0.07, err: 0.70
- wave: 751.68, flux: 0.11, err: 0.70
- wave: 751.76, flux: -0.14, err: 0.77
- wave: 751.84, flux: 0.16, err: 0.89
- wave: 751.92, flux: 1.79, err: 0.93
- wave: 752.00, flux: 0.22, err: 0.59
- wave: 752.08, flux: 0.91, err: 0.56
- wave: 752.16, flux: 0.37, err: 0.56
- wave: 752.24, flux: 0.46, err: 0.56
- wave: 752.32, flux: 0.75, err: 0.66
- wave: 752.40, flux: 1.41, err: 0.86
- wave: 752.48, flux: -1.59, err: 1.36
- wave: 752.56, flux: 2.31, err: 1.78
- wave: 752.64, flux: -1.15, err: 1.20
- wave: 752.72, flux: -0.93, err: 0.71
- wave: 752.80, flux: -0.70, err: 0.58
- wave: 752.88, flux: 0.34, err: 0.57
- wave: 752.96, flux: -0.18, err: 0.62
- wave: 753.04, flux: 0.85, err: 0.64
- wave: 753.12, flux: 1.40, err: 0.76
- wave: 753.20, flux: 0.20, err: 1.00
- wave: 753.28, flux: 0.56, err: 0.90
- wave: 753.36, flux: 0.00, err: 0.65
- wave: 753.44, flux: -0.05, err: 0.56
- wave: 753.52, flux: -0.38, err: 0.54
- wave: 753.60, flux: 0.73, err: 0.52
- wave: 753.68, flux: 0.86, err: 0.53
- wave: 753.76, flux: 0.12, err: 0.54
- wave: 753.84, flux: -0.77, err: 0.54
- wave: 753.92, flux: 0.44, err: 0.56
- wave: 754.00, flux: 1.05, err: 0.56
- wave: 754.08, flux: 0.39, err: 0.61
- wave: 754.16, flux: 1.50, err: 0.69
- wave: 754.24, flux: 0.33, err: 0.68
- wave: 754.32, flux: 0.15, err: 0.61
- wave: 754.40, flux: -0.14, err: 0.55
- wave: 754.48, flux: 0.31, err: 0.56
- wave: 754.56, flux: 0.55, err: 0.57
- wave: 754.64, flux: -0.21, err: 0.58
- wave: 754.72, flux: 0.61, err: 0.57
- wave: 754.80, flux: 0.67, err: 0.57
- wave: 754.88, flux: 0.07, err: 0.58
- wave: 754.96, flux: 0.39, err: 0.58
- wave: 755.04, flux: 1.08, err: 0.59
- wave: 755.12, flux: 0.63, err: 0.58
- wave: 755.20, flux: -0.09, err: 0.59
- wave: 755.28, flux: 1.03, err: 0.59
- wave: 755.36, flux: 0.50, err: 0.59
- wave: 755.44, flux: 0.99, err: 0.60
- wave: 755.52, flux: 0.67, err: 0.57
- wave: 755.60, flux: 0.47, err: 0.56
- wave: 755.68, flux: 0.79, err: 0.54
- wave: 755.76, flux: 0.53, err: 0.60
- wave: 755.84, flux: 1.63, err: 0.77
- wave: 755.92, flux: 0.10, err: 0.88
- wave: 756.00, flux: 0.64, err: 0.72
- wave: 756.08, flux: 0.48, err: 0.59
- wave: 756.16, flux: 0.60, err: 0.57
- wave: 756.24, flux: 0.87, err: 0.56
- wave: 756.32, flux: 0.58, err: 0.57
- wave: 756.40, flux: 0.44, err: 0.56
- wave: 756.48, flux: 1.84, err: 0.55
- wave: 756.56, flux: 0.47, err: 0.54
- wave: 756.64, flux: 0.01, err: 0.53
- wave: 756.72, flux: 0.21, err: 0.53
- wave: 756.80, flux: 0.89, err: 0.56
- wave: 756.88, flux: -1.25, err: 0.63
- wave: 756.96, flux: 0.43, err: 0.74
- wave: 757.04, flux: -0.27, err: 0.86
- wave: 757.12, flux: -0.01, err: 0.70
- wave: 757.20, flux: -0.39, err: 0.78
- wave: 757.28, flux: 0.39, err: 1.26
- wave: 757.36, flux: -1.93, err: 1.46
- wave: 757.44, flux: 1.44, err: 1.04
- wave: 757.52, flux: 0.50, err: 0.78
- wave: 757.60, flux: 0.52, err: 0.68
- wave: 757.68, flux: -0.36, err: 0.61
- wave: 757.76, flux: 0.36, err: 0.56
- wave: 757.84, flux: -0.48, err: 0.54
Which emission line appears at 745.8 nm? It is [O II] 3727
